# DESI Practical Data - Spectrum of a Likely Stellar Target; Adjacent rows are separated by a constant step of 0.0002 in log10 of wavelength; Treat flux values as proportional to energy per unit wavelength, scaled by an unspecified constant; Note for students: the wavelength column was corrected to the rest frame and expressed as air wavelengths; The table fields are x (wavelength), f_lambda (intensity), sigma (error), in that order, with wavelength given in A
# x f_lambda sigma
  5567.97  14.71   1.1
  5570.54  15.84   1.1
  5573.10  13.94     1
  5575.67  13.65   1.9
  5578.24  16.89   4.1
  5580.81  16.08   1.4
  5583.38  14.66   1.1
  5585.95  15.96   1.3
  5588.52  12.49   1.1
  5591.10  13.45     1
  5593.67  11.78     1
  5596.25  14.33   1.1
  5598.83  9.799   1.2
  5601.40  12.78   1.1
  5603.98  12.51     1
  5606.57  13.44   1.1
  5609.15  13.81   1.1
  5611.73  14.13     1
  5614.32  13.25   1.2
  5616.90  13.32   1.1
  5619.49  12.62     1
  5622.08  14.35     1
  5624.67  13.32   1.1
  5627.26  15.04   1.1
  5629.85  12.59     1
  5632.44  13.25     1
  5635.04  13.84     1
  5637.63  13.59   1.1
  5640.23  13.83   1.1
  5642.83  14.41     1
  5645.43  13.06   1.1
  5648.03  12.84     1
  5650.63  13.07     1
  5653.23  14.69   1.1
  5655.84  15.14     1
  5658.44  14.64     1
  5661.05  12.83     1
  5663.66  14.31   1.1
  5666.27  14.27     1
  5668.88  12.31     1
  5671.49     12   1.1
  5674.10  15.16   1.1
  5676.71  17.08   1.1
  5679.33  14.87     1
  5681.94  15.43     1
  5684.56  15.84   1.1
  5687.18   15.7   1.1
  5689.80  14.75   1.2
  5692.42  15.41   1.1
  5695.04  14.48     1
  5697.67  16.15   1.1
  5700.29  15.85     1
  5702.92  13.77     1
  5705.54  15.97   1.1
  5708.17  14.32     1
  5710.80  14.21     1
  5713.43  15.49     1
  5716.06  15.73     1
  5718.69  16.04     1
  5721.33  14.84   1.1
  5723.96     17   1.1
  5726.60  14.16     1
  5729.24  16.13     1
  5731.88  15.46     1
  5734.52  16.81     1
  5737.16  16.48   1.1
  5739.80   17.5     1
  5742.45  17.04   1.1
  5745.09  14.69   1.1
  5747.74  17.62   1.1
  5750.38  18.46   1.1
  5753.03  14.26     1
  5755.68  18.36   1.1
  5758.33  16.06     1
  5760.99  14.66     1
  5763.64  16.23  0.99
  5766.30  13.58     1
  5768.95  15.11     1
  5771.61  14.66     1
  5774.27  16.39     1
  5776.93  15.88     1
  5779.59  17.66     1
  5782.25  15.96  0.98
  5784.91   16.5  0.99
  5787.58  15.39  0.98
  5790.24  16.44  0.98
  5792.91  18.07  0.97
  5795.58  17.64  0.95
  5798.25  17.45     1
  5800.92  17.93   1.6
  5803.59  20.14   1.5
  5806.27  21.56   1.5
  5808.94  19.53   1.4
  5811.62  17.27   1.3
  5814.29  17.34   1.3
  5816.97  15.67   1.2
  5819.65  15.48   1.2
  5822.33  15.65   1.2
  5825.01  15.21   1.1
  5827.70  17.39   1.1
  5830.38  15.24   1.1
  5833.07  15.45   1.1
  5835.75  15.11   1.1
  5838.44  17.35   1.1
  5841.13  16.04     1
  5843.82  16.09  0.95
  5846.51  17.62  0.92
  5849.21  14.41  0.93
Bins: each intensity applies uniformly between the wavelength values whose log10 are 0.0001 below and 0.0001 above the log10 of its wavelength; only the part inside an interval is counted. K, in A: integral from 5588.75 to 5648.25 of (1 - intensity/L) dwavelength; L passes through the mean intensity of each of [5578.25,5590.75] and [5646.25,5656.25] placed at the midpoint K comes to 4.4 A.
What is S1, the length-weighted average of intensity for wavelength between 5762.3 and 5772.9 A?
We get 14.9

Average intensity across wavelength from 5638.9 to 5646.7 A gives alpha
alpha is 13.8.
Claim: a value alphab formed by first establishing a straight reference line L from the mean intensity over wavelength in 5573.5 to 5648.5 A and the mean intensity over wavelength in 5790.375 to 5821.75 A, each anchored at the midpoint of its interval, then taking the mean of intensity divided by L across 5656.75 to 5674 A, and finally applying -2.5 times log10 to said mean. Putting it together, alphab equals 0.10 mag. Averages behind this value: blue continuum 13.6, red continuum 17.9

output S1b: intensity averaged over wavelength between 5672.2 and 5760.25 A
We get 15.8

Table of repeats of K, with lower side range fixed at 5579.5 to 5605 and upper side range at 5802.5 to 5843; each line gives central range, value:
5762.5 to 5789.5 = 0.8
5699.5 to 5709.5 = 0.1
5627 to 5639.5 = 0.4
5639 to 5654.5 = 0.6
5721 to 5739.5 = -0.6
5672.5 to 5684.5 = -0.7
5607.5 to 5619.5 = 0.2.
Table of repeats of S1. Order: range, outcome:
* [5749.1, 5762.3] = 16.3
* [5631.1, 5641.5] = 13.6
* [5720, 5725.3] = 15.9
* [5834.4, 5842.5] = 16.2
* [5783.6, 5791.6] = 16.1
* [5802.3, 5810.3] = 20.4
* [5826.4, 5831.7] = 16.3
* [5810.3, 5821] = 16.4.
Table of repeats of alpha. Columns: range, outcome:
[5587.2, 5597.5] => 13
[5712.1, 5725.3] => 15.8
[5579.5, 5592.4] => 14.5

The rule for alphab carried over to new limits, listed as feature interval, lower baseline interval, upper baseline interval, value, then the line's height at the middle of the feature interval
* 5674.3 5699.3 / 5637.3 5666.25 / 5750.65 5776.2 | -0.08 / 14.4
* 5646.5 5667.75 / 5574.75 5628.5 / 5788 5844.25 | 0.05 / 14.6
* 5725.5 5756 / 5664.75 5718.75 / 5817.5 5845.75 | -0.07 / 15.3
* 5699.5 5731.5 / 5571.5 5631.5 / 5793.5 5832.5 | 0.03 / 15.7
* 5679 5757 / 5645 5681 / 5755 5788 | -0.06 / 15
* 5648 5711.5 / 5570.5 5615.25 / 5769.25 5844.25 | 0.03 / 15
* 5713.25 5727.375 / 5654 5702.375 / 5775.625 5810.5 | 0.02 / 15.8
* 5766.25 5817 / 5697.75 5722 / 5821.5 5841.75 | -0.10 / 15.7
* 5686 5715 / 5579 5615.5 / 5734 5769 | 0.02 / 15.3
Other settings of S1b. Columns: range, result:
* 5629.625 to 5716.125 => 14.4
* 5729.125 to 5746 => 16.4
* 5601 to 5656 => 13.6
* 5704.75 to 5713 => 14.8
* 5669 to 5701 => 15.1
